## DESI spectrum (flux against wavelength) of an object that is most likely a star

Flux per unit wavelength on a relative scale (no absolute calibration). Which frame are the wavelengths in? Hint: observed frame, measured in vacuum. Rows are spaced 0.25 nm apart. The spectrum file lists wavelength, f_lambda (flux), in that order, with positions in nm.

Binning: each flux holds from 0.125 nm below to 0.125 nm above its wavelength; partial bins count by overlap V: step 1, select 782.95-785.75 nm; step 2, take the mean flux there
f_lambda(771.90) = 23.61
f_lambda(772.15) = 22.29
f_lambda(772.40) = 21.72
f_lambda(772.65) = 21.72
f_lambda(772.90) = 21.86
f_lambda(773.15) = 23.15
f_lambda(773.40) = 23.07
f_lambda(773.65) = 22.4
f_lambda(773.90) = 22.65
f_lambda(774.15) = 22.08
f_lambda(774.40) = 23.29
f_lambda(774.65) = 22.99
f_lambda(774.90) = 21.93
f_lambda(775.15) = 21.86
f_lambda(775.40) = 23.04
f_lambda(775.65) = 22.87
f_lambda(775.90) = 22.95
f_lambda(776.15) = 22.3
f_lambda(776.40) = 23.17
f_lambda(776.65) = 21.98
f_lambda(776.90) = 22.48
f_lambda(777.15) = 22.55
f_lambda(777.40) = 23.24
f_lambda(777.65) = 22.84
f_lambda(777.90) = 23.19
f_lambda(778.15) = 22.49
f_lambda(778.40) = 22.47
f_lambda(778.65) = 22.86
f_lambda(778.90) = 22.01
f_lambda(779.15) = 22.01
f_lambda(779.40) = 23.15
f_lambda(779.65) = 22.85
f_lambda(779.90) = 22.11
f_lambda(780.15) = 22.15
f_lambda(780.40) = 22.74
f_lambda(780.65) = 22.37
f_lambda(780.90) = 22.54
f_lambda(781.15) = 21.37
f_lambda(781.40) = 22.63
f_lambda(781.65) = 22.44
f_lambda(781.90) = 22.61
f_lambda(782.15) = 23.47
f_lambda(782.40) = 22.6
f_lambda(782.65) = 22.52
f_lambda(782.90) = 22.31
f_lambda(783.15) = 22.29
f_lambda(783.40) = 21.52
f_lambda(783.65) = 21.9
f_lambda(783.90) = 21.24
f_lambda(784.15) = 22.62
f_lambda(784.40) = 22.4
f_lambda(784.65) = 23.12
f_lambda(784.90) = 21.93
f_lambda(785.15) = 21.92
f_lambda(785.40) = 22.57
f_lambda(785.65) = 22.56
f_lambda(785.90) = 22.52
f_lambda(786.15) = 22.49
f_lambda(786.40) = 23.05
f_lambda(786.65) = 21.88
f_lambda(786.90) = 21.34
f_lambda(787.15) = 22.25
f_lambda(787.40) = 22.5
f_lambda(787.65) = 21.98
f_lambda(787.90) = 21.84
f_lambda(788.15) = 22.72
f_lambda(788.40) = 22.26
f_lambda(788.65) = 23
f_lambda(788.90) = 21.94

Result 22.2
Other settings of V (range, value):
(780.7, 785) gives 22.3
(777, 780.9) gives 22.6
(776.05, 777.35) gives 22.5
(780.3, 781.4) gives 22.3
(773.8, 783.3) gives 22.6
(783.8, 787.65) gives 22.3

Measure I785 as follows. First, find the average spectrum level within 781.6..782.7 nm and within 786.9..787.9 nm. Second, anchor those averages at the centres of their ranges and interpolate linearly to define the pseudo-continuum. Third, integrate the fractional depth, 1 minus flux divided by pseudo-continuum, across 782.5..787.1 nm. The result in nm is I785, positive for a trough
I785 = 0.04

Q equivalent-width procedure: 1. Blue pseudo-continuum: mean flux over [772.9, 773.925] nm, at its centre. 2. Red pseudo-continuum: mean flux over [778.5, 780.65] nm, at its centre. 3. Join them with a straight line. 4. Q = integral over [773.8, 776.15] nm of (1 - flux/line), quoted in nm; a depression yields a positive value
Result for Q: 0.00 nm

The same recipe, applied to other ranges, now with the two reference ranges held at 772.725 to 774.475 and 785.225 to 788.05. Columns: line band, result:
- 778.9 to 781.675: 0.01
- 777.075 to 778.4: -0.02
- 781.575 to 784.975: 0.00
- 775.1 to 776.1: -0.01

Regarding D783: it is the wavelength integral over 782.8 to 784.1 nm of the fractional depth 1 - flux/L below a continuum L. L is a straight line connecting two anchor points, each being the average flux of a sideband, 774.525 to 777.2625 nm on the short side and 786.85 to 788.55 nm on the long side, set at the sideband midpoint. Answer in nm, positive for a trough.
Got 0.02 nm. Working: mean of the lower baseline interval 22.6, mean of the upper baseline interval 22.2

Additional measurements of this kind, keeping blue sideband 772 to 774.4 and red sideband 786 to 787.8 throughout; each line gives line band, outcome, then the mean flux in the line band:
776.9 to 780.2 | -0.04 nm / 22.6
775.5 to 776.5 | -0.02 nm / 22.8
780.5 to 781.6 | 0.00 nm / 22.3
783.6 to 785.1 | 0.00 nm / 22.2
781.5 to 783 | -0.03 nm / 22.7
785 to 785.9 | -0.01 nm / 22.4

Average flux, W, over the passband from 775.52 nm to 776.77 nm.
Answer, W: 22.7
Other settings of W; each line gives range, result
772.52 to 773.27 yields 22.2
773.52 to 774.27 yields 22.4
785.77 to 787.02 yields 22.3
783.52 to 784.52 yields 22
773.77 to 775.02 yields 22.6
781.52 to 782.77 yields 22.7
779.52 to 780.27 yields 22.4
